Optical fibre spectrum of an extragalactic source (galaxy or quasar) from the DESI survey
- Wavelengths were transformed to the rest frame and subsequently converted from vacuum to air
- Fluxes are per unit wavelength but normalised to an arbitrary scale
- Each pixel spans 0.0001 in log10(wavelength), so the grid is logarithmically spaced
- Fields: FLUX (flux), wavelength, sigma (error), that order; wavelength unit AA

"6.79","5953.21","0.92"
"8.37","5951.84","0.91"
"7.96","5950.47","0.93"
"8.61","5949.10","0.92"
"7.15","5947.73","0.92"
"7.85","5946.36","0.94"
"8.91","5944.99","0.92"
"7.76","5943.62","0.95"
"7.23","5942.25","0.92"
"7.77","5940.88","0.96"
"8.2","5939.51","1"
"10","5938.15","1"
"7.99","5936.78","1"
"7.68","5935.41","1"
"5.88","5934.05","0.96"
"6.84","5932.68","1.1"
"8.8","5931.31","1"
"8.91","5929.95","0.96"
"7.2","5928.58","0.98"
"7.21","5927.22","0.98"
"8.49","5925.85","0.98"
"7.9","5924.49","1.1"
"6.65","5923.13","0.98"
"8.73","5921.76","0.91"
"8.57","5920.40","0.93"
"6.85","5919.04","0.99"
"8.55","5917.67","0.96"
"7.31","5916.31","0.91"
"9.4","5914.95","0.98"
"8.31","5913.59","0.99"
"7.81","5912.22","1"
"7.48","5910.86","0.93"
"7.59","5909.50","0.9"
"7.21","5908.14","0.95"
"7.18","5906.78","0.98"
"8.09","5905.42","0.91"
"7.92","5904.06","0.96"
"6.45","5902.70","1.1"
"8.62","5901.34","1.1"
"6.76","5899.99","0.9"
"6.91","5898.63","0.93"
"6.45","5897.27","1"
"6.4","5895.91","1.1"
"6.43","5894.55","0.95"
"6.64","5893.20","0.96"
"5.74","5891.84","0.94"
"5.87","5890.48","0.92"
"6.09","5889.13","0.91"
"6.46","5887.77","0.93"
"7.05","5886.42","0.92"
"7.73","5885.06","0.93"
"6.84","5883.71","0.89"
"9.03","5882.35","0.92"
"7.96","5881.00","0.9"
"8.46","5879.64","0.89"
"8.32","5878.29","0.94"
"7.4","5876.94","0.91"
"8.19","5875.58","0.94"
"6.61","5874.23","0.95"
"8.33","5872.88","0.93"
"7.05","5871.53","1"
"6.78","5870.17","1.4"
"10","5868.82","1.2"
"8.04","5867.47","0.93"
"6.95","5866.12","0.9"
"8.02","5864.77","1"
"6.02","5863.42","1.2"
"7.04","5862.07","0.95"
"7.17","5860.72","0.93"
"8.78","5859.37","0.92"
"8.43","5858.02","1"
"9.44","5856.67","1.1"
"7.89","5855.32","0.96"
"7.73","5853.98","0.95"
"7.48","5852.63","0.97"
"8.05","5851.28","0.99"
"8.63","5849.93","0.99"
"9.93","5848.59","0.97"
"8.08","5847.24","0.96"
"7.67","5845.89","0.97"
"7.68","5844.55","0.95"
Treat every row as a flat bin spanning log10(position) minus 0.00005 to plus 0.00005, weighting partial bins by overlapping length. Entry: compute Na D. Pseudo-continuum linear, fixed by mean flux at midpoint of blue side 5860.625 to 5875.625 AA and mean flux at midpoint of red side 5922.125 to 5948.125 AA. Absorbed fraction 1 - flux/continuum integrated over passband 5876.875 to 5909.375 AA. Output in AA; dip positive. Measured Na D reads 1.94 AA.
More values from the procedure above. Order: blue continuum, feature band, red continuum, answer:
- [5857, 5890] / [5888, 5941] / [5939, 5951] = 2.1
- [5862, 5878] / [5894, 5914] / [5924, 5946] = 1.2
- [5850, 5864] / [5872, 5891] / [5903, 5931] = 0.9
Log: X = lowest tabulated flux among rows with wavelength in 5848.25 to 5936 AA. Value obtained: 5.74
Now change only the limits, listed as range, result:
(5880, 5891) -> 5.87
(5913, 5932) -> 6.65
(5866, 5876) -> 6.61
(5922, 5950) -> 5.88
